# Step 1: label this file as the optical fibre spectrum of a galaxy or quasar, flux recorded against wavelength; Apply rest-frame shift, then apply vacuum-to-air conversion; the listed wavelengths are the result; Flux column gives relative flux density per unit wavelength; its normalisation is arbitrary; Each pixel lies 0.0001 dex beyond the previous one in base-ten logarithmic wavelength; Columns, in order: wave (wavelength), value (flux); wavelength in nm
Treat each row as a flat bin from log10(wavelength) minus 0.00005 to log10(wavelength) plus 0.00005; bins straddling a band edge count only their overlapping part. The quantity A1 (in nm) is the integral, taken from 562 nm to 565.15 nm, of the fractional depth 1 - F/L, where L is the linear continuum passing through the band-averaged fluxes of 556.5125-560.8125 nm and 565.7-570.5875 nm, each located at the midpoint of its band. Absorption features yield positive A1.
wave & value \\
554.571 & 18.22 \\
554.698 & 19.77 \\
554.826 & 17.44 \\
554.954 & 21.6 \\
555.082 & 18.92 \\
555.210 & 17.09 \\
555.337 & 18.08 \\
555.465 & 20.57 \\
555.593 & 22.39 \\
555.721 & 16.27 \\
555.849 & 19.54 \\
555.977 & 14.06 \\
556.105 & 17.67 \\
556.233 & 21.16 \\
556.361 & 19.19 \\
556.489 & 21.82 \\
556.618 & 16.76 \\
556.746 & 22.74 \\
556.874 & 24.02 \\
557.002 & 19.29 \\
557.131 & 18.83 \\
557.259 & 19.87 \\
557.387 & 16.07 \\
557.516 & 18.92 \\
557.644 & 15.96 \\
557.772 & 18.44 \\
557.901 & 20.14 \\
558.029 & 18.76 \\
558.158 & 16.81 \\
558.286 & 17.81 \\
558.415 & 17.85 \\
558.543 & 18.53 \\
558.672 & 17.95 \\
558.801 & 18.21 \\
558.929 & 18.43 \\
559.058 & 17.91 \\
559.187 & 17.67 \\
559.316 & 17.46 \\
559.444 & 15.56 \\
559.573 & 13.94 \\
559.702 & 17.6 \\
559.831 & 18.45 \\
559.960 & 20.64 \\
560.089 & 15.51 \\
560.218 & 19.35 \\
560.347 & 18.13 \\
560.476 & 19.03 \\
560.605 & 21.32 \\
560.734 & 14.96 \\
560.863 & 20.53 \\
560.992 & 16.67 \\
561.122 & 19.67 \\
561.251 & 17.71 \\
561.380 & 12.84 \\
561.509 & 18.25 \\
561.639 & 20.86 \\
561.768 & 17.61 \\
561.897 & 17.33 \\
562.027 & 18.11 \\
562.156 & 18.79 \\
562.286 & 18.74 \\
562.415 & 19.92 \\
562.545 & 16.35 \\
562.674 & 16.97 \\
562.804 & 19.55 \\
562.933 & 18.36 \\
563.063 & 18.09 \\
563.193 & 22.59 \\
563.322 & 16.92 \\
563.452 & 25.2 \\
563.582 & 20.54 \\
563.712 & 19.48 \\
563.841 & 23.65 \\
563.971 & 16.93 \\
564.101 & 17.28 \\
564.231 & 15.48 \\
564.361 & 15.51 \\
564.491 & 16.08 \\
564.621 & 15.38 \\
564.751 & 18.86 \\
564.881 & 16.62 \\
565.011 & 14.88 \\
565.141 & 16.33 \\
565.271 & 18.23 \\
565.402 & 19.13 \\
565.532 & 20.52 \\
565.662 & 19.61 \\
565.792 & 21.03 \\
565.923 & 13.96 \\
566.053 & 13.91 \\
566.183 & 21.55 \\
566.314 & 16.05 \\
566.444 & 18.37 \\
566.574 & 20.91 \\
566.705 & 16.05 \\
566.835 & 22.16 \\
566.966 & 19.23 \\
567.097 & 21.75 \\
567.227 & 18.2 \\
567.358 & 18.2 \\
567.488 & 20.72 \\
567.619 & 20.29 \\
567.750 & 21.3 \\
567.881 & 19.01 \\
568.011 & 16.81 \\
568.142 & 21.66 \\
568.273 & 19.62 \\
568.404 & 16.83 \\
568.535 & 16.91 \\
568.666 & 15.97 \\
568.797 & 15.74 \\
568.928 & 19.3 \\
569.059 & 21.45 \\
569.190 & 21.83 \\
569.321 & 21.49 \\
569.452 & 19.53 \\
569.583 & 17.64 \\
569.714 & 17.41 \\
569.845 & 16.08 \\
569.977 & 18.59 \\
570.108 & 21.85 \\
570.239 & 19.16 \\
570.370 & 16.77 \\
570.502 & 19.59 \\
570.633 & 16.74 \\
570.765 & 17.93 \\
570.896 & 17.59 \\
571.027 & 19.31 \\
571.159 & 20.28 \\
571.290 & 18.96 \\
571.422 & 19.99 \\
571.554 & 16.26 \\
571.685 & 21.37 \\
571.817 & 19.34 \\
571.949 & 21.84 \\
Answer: 0.047 nm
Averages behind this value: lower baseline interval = 18.3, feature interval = 18.3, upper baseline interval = 18.8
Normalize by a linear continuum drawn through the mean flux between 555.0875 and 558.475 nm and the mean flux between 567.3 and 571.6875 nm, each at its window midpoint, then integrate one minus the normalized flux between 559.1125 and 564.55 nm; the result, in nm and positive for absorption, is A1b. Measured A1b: 0.18 nm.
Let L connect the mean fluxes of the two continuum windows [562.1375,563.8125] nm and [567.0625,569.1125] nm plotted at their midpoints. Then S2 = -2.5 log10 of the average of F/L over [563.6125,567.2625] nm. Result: 0.06 mag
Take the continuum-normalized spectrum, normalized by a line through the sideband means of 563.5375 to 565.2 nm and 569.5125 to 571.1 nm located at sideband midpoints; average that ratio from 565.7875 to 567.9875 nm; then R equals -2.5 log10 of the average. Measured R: -0.07 mag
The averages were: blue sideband 17.4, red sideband 18.2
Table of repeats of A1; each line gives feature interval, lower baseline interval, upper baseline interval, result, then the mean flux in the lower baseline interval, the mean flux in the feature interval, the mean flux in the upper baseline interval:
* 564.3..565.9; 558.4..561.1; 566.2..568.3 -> 0.119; 17.9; 17.6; 19.4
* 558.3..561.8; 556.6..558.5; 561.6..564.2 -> 0.203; 18.9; 17.9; 19.1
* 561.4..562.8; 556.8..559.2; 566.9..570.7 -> 0.039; 18.5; 18.2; 18.9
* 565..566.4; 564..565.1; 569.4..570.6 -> -0.094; 16.3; 17.9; 18.5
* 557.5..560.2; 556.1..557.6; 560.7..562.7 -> 0.174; 19.7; 17.7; 17.9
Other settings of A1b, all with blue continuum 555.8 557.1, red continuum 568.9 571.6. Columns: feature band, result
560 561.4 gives 0.10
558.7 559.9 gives 0.13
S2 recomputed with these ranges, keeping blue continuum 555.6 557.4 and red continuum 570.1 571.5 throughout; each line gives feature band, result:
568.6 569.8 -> 0.00 mag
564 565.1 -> 0.17 mag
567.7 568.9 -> 0.04 mag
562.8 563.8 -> -0.07 mag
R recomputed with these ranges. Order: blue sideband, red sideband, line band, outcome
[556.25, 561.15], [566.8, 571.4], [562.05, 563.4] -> 0.00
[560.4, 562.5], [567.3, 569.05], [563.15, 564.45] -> -0.05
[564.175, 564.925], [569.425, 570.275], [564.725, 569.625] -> -0.08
